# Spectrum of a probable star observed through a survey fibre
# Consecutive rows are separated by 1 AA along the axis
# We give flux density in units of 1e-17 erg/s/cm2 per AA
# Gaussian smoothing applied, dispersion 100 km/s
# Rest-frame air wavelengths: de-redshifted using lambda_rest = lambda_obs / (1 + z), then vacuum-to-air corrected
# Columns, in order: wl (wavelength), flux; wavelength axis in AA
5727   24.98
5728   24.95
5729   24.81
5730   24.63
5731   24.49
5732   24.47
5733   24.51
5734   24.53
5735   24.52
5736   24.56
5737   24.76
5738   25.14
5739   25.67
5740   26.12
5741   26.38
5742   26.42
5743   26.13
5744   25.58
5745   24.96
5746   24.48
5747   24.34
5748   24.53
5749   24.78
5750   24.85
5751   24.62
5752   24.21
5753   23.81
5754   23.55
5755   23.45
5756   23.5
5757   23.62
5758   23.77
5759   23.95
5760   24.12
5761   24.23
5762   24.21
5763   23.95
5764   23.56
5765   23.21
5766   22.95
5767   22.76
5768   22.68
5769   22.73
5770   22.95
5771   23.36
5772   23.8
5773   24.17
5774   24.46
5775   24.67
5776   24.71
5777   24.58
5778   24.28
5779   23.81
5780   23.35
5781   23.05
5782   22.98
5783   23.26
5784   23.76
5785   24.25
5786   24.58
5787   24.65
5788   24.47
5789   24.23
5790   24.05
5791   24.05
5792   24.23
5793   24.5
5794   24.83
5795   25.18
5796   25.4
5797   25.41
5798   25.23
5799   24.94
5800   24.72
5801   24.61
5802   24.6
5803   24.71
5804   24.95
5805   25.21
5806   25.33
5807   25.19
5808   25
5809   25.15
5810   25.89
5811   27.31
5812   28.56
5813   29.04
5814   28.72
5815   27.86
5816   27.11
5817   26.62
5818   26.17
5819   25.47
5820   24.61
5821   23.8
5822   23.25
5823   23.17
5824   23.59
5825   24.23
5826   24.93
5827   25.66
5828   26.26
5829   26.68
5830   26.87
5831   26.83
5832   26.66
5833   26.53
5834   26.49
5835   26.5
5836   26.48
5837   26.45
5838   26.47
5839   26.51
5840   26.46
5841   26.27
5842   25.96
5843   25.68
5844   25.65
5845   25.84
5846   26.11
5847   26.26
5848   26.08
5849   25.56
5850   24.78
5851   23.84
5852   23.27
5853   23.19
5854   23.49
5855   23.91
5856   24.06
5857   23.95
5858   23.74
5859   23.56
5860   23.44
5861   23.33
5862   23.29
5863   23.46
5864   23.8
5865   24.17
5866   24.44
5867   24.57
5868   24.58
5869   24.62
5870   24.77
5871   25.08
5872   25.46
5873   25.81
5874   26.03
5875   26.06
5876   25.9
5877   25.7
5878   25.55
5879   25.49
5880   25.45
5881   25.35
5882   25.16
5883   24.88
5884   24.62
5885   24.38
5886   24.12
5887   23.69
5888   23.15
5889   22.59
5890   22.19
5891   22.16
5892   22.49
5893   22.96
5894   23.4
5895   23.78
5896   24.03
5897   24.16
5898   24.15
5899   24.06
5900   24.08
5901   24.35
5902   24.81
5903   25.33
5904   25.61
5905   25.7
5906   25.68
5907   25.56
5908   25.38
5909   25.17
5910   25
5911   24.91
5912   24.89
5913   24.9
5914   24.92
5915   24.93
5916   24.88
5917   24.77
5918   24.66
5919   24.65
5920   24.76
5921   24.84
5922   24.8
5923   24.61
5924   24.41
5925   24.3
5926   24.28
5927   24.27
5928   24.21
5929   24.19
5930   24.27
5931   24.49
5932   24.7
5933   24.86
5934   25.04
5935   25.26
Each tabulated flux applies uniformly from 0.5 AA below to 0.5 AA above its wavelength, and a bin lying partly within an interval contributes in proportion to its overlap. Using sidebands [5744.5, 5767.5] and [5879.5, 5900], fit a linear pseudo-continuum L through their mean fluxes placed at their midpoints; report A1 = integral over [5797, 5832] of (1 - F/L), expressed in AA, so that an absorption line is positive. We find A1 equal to -2.6 AA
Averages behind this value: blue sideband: 24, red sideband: 23.8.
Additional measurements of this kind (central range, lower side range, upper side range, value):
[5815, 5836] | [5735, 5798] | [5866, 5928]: -1.04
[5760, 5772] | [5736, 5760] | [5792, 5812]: 0.72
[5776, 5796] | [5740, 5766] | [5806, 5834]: 0.81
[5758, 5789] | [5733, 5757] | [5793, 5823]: 1.70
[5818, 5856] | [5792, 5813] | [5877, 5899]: -0.84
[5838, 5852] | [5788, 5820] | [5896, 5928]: -0.23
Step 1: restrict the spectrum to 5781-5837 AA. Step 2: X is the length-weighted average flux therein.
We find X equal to 25.3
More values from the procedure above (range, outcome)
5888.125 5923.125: 24.4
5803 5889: 25.3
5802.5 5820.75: 26.2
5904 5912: 25.3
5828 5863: 25.3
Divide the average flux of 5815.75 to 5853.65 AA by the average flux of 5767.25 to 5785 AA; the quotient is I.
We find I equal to 1.1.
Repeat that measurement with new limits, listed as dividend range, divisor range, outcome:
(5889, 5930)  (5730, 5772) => 1.01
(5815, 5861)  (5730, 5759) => 1.02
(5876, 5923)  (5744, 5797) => 1.02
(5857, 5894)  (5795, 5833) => 0.95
